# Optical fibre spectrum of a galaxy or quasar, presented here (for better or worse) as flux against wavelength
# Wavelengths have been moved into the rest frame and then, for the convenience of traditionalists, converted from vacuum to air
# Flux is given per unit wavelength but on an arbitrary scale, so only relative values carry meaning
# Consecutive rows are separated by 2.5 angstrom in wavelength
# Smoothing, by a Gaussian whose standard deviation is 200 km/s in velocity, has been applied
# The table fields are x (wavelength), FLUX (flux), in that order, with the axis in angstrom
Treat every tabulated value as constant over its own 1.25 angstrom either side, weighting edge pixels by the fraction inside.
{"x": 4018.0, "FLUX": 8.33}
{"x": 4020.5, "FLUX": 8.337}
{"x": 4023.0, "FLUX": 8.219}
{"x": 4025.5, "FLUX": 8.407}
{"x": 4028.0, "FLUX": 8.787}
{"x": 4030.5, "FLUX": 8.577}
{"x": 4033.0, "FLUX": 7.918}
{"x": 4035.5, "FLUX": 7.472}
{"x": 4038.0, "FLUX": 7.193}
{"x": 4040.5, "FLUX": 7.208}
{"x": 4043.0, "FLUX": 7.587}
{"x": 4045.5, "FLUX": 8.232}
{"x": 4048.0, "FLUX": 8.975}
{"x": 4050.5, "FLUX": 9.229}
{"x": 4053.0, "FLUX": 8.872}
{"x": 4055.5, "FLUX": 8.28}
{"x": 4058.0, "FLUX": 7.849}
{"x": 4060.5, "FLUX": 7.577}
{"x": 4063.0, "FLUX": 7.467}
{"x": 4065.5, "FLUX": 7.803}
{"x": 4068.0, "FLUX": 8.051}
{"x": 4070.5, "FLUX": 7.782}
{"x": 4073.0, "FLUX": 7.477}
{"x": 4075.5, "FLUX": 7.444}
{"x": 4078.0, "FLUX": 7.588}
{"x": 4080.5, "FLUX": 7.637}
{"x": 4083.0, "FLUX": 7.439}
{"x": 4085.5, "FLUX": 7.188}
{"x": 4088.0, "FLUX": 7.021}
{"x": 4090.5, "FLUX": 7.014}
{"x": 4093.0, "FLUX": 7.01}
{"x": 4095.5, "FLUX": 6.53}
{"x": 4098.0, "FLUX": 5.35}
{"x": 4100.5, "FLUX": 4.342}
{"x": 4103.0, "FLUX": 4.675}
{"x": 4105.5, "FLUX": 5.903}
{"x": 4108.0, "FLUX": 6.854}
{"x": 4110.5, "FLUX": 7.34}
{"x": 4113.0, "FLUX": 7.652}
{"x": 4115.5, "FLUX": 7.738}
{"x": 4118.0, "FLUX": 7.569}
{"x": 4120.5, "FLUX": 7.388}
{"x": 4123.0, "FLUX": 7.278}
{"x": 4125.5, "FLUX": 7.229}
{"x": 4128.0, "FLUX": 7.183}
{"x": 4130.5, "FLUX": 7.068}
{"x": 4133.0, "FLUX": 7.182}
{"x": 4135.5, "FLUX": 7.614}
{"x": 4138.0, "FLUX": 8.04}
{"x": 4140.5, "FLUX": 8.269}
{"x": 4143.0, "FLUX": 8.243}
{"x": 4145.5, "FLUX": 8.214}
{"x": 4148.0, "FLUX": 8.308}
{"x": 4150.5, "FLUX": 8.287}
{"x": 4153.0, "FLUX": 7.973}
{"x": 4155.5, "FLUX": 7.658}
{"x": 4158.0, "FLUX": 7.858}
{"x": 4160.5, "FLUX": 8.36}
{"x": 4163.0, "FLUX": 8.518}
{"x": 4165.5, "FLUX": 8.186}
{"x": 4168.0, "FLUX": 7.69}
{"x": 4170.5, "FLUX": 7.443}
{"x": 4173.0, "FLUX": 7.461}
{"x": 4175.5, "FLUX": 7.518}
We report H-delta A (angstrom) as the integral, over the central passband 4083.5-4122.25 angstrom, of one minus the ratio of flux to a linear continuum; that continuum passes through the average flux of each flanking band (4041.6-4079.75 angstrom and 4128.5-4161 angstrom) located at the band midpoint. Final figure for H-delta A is 6.3 angstrom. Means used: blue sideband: 8.01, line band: 6.66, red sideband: 7.9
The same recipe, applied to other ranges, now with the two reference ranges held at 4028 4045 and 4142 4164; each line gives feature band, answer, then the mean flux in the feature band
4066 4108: 6.0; 6.8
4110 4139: 2.2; 7.44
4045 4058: -1.4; 8.66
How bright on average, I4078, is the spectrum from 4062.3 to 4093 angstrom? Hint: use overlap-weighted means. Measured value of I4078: 7.47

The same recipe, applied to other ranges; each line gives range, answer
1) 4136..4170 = 8.1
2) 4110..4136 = 7.38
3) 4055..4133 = 7.11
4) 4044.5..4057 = 8.71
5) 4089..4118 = 6.46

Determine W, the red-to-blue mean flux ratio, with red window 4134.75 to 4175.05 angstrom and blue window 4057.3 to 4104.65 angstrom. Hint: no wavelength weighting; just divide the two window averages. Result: 1.1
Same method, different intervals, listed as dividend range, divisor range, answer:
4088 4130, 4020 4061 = 0.82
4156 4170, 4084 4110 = 1.29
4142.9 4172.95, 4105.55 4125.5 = 1.10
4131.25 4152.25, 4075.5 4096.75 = 1.11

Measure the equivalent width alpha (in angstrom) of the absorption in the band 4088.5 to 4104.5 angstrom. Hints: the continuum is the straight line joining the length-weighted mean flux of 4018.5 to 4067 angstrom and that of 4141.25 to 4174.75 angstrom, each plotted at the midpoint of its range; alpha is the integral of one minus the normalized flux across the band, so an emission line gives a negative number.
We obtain 4.3 angstrom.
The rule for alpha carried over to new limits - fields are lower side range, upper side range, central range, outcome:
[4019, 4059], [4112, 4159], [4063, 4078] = 0.68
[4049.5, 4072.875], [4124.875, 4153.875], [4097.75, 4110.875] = 3.73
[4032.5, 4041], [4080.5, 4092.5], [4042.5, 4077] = -3.41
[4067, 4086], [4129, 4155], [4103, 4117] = 1.56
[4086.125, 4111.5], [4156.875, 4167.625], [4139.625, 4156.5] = -0.86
